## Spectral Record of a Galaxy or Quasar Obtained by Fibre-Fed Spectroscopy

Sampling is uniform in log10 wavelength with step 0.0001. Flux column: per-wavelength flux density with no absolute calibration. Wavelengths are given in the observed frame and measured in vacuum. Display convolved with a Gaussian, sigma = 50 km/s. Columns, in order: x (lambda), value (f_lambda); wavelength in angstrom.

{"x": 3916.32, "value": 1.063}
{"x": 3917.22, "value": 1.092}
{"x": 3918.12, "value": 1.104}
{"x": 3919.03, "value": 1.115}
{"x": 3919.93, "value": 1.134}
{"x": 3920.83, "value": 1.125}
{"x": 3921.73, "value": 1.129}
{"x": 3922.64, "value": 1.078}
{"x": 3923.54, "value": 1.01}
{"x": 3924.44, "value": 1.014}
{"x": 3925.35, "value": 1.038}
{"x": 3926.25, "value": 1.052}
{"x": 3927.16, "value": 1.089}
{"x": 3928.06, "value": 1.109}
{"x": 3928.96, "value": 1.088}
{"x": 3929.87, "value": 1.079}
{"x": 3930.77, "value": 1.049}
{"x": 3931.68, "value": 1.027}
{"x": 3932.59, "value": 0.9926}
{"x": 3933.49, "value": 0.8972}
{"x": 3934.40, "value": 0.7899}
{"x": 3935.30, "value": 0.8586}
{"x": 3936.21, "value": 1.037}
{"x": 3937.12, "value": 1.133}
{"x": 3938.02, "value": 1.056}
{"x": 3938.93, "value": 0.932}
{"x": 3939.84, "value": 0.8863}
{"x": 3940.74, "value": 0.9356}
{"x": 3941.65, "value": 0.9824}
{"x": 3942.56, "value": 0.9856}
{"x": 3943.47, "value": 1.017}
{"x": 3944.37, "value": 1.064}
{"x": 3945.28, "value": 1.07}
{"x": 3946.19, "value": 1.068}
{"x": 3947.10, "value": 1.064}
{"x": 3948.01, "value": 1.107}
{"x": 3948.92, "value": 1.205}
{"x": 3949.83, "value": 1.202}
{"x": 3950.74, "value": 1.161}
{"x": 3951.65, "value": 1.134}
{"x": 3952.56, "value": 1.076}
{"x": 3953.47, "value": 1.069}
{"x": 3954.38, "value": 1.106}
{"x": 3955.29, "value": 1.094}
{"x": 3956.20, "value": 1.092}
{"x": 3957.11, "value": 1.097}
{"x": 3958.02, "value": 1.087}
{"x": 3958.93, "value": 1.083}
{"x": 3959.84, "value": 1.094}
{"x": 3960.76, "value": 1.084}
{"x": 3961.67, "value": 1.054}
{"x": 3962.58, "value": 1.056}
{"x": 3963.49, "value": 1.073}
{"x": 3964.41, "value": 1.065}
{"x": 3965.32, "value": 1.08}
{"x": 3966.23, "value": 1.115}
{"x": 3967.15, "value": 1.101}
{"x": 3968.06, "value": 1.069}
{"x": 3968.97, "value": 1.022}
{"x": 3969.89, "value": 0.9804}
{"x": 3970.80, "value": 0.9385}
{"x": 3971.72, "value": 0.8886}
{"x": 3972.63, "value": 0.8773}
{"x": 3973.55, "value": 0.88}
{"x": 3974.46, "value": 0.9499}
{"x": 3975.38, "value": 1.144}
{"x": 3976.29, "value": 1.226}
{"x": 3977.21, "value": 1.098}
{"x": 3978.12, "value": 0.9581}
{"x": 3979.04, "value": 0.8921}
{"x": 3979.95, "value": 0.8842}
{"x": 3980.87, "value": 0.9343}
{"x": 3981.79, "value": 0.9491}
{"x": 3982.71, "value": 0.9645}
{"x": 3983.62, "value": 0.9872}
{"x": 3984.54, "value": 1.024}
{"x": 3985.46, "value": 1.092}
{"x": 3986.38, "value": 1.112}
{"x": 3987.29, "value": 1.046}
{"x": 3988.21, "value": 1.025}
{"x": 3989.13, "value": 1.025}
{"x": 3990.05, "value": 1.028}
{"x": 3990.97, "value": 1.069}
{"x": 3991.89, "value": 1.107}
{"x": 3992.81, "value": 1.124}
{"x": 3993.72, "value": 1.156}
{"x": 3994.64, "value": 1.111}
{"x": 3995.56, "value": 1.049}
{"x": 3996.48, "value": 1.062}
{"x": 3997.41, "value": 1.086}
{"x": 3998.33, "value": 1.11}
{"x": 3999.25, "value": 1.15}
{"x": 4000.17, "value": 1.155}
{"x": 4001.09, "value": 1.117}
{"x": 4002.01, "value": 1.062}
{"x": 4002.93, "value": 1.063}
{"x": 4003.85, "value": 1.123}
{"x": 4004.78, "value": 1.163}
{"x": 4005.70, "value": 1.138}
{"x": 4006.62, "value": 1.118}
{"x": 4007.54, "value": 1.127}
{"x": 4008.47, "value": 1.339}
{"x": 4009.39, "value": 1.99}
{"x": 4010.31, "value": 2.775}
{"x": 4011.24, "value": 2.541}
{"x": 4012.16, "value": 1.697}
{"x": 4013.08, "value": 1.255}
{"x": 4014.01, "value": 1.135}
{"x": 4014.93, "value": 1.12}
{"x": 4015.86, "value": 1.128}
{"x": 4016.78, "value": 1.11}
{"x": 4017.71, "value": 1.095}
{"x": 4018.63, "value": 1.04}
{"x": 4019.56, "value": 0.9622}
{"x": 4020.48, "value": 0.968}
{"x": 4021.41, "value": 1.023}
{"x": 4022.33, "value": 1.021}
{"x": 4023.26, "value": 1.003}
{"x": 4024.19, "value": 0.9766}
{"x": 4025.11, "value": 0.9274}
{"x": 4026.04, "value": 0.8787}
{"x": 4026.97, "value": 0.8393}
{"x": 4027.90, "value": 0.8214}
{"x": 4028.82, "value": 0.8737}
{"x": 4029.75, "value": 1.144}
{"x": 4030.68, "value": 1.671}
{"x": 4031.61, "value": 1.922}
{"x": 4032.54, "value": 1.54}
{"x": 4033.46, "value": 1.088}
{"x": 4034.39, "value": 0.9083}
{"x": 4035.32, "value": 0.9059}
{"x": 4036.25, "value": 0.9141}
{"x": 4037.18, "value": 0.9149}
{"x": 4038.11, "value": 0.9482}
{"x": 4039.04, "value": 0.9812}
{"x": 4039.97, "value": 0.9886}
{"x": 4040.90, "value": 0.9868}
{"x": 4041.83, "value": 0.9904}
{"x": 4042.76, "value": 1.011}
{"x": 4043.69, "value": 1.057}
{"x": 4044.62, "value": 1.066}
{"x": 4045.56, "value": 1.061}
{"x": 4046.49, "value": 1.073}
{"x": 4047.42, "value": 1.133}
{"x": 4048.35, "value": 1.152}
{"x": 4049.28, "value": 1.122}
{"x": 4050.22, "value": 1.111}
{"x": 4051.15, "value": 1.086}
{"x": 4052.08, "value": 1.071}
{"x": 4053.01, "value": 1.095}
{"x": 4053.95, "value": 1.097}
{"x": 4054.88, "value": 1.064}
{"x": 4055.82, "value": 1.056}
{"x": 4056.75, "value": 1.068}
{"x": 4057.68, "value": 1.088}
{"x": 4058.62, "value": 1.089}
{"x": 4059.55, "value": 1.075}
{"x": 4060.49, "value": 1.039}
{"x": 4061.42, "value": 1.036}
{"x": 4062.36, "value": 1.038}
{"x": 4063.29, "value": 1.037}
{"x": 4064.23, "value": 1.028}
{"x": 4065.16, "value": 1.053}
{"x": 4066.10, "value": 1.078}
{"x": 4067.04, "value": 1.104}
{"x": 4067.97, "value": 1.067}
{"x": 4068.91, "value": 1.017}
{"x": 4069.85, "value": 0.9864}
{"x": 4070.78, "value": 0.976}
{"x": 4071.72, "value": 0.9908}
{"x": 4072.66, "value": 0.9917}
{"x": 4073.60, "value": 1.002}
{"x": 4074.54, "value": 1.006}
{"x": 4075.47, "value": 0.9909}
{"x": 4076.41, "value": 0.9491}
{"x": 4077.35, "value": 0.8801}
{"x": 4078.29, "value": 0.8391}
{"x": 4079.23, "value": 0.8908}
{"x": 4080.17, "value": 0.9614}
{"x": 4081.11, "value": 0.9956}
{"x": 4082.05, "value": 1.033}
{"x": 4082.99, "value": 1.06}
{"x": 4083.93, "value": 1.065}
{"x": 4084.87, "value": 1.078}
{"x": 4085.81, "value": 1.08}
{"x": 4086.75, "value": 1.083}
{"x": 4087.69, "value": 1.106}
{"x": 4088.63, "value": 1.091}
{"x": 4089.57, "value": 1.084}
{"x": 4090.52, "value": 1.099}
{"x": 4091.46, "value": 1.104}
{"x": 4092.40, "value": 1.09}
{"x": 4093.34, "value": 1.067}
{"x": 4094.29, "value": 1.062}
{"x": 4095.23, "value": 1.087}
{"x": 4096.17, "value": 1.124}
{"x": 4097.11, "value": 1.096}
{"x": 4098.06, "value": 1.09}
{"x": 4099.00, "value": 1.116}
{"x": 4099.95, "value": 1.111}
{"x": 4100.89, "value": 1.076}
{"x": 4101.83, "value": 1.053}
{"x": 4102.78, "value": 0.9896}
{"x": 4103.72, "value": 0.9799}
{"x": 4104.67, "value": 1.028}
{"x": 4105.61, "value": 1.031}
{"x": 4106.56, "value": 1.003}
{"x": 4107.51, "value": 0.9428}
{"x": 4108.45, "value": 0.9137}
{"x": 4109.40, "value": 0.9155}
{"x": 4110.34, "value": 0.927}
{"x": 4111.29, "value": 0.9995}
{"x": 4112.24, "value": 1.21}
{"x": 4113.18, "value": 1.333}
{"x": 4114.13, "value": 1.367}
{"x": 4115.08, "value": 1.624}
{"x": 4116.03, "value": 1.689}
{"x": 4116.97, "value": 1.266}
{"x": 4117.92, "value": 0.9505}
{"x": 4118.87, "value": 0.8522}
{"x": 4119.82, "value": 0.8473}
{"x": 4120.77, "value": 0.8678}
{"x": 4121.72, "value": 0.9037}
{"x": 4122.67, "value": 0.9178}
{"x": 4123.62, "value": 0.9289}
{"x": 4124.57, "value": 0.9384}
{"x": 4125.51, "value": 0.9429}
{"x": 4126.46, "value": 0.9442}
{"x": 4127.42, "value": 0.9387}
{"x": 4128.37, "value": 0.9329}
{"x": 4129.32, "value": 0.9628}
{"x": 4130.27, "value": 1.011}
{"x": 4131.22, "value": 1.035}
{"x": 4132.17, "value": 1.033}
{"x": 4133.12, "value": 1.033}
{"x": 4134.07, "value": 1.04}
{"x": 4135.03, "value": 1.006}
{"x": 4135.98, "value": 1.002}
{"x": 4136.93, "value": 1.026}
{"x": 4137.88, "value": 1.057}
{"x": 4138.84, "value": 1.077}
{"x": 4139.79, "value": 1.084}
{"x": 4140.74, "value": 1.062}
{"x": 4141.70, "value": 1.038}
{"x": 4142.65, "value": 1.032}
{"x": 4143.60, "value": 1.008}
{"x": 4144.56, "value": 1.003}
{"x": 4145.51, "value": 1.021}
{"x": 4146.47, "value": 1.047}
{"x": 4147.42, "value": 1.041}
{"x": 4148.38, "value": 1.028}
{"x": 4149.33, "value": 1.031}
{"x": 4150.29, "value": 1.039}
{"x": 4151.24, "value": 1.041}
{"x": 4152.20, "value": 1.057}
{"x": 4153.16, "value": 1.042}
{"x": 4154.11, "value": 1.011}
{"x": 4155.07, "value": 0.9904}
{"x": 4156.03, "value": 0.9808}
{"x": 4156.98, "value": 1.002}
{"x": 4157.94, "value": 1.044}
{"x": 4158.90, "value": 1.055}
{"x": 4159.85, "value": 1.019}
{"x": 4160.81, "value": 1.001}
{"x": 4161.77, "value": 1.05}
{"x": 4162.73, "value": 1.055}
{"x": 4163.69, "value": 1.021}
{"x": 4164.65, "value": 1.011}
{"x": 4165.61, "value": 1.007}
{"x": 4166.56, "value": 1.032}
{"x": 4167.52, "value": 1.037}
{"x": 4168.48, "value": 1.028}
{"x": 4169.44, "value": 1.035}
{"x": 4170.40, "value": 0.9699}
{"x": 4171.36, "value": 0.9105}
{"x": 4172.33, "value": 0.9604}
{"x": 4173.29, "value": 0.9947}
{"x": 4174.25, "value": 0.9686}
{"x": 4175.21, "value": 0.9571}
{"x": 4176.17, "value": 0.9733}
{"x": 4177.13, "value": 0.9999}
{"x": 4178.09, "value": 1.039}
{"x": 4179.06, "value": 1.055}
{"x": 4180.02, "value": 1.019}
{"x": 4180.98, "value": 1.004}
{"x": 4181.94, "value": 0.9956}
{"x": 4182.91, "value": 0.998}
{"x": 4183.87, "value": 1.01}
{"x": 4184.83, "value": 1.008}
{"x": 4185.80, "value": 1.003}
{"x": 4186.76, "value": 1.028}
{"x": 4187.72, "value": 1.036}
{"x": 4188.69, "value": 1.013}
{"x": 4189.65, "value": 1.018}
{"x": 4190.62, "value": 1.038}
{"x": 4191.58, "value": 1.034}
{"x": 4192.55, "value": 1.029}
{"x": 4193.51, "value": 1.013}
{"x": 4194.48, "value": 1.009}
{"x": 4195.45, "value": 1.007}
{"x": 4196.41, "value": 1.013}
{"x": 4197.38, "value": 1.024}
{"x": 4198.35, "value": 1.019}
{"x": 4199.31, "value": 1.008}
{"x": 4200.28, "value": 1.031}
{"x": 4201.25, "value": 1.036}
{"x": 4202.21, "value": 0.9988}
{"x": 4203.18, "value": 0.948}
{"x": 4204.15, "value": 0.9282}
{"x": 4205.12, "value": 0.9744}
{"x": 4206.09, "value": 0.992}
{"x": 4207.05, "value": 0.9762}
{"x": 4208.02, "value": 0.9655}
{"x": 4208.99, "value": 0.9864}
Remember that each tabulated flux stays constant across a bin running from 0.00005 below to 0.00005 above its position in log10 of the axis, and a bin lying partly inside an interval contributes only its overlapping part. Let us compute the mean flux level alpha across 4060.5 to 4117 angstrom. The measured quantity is 1.07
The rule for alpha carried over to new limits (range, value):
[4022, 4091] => 1.05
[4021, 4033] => 1.13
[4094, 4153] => 1.05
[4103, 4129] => 1.04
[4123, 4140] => 0.998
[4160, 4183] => 1.01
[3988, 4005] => 1.09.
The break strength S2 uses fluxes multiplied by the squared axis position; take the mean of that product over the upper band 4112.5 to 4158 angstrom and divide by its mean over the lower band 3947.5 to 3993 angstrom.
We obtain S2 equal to 1.1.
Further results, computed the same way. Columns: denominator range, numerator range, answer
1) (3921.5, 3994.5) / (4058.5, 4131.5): 1.07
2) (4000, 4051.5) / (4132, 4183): 0.93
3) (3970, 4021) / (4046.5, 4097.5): 0.95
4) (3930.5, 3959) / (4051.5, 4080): 1.04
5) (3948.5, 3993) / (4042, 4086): 1.04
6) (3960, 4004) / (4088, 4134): 1.08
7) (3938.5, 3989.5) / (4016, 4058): 1.06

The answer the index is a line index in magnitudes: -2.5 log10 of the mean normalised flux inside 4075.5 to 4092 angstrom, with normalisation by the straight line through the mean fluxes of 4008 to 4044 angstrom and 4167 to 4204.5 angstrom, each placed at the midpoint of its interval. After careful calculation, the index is 0.103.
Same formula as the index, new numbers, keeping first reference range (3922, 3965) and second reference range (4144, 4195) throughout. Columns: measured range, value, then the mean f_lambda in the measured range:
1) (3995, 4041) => -0.14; 1.18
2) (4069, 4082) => 0.07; 0.962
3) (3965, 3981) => 0.05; 1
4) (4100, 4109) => 0.02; 1.01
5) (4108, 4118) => -0.18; 1.21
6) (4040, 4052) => -0.03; 1.07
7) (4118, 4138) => 0.07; 0.961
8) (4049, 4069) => -0.04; 1.07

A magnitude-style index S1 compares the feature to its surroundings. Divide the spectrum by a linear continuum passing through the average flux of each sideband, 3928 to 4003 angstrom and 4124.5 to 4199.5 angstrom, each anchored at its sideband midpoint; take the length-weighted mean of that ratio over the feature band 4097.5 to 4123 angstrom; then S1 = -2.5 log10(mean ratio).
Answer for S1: -0.05 mag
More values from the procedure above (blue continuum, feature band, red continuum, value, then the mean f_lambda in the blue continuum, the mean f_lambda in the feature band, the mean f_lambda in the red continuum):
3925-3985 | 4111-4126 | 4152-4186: -0.09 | 1.03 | 1.1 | 1.01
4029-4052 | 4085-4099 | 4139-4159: -0.02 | 1.11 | 1.09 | 1.03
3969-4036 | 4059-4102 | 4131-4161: 0.04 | 1.13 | 1.04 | 1.03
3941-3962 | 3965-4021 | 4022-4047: -0.07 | 1.09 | 1.14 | 1.06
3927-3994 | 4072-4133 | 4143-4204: -0.02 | 1.04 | 1.04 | 1.01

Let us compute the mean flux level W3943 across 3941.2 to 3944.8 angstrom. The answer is 1.01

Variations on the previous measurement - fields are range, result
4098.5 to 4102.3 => 1.09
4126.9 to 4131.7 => 0.975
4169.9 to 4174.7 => 0.96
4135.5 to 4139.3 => 1.04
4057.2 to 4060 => 1.09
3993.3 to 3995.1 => 1.13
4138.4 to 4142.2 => 1.07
